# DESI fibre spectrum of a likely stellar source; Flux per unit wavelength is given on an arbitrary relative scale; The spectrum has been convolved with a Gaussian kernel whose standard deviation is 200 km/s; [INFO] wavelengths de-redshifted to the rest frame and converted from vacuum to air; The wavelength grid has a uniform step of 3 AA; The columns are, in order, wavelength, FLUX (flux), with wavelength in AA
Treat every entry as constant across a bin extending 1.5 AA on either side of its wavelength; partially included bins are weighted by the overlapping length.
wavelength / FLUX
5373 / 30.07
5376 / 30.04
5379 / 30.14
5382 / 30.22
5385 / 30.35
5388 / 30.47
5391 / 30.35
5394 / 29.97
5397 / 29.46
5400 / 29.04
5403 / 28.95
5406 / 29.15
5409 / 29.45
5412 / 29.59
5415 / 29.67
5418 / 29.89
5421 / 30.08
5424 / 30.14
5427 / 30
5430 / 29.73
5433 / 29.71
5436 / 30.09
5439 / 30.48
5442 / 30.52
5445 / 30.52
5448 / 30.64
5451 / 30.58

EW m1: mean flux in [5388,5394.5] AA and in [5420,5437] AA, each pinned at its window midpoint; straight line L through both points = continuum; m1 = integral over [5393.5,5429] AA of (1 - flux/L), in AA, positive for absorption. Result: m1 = 0.6 AA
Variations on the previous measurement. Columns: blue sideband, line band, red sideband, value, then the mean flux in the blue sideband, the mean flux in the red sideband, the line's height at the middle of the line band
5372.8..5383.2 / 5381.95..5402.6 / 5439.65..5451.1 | 0.21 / 30.1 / 30.6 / 30.2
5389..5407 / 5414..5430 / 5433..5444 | 0.02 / 29.5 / 30.3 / 30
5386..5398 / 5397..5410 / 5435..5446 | 0.43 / 30.1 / 30.4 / 30.2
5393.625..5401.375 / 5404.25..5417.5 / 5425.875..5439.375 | 0.06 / 29.4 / 30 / 29.6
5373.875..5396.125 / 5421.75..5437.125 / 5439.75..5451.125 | 0.26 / 30.2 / 30.6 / 30.5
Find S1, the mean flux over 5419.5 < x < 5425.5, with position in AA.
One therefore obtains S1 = 30.1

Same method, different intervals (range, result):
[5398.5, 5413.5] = 29.2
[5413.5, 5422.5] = 29.9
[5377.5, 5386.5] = 30.2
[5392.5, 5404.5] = 29.4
